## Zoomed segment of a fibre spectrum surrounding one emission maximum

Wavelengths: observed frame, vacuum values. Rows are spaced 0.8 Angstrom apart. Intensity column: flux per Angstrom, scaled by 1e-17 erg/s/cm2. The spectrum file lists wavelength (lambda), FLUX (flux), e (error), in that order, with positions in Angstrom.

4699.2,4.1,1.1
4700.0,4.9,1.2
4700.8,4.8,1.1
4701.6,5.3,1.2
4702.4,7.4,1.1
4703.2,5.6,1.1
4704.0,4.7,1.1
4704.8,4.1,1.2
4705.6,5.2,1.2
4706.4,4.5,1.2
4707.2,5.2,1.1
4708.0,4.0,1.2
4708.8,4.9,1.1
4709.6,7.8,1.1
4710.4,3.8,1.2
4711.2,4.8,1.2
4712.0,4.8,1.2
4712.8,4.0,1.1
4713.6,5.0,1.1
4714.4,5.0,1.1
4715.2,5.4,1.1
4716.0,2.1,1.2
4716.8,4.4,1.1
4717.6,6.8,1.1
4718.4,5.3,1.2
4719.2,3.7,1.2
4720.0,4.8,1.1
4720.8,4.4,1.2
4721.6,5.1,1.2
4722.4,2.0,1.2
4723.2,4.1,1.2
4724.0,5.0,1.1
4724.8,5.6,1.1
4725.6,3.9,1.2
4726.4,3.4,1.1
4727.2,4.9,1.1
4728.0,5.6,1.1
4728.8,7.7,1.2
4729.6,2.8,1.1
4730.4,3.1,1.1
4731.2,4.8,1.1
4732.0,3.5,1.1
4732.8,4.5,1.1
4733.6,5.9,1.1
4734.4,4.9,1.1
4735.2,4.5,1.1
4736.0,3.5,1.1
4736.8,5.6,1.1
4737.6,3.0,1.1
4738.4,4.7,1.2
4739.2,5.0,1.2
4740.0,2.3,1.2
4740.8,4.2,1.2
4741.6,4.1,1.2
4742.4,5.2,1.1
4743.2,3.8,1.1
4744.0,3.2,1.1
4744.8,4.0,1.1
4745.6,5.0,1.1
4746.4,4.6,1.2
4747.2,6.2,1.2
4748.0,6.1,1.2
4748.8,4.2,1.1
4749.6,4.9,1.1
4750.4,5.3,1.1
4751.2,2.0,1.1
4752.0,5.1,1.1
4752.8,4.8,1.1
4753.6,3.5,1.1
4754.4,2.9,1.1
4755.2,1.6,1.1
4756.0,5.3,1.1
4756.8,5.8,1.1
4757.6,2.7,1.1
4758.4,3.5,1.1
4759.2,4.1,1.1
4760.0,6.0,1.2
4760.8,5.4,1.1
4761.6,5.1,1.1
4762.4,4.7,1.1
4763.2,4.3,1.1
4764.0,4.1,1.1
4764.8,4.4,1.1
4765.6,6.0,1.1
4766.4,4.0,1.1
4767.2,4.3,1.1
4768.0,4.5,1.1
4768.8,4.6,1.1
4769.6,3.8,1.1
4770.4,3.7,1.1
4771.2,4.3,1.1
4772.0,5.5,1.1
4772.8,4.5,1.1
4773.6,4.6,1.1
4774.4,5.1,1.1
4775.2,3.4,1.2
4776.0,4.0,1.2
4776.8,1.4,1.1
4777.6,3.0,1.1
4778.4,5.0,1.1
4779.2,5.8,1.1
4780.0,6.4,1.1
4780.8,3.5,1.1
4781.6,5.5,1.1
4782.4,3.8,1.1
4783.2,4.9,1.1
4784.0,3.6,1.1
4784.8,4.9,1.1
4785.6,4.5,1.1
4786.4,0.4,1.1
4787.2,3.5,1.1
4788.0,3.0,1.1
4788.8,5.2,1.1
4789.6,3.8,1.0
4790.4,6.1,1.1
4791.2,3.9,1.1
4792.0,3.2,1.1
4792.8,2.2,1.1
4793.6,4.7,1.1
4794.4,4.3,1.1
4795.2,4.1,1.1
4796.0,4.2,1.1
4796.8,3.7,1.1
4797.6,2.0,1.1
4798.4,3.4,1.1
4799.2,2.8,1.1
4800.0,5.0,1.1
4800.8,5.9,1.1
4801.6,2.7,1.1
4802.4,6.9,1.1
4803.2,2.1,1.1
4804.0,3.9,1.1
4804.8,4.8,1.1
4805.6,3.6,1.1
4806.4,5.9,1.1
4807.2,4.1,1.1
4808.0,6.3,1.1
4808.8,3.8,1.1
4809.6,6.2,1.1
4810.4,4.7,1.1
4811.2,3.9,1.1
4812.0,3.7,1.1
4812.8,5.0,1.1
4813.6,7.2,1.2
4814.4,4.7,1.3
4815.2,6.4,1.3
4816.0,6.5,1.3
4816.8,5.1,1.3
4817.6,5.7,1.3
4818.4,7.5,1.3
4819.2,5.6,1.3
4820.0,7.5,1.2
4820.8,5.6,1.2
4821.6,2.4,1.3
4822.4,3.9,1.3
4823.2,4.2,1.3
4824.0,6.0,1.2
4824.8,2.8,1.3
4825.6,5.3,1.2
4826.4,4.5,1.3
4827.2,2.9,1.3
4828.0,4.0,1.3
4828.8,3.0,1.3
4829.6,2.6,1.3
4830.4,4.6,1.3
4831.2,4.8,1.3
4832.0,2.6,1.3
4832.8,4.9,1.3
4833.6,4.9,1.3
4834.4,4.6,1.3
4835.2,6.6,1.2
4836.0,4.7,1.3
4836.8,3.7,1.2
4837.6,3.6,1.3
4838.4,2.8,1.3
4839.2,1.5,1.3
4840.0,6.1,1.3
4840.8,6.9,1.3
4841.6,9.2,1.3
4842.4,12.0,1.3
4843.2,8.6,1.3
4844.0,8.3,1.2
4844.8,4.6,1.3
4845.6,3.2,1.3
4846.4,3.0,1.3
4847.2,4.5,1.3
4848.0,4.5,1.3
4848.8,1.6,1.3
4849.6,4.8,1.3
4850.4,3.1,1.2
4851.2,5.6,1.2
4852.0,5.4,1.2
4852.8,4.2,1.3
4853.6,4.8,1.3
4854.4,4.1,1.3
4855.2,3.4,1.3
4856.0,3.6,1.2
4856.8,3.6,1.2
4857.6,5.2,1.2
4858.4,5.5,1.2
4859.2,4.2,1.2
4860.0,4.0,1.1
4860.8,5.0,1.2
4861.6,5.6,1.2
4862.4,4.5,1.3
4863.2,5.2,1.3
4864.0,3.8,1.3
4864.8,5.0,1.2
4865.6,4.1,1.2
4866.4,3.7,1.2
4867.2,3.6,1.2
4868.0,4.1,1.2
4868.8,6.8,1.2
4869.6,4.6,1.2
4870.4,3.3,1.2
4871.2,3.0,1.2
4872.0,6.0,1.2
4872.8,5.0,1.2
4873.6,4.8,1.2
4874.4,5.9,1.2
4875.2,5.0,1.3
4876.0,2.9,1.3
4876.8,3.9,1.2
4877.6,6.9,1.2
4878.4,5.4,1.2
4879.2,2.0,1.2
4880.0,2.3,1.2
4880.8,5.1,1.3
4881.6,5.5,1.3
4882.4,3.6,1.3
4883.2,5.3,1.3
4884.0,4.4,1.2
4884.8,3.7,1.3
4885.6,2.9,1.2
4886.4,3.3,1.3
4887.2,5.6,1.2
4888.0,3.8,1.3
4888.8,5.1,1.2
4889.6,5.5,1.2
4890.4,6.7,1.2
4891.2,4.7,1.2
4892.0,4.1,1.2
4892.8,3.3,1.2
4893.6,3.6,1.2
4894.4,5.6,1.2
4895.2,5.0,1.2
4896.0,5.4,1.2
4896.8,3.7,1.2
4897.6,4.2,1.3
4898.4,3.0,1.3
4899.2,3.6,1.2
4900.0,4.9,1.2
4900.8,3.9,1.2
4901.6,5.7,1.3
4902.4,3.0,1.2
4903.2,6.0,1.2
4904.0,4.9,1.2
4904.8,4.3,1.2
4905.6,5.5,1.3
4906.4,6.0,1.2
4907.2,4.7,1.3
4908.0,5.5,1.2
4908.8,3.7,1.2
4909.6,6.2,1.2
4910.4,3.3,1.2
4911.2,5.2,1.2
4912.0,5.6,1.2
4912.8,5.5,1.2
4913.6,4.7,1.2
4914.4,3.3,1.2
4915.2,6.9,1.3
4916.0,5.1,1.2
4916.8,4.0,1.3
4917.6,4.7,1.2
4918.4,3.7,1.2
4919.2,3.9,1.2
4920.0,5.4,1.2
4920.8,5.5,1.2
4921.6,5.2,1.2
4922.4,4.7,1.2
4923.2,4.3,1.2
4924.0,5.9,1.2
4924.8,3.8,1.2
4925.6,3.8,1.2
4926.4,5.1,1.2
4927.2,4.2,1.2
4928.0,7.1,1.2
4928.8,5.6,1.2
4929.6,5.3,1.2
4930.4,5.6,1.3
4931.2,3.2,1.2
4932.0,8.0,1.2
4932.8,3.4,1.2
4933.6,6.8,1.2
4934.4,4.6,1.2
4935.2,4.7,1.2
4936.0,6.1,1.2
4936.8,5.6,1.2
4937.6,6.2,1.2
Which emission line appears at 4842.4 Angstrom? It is H-gamma 4340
